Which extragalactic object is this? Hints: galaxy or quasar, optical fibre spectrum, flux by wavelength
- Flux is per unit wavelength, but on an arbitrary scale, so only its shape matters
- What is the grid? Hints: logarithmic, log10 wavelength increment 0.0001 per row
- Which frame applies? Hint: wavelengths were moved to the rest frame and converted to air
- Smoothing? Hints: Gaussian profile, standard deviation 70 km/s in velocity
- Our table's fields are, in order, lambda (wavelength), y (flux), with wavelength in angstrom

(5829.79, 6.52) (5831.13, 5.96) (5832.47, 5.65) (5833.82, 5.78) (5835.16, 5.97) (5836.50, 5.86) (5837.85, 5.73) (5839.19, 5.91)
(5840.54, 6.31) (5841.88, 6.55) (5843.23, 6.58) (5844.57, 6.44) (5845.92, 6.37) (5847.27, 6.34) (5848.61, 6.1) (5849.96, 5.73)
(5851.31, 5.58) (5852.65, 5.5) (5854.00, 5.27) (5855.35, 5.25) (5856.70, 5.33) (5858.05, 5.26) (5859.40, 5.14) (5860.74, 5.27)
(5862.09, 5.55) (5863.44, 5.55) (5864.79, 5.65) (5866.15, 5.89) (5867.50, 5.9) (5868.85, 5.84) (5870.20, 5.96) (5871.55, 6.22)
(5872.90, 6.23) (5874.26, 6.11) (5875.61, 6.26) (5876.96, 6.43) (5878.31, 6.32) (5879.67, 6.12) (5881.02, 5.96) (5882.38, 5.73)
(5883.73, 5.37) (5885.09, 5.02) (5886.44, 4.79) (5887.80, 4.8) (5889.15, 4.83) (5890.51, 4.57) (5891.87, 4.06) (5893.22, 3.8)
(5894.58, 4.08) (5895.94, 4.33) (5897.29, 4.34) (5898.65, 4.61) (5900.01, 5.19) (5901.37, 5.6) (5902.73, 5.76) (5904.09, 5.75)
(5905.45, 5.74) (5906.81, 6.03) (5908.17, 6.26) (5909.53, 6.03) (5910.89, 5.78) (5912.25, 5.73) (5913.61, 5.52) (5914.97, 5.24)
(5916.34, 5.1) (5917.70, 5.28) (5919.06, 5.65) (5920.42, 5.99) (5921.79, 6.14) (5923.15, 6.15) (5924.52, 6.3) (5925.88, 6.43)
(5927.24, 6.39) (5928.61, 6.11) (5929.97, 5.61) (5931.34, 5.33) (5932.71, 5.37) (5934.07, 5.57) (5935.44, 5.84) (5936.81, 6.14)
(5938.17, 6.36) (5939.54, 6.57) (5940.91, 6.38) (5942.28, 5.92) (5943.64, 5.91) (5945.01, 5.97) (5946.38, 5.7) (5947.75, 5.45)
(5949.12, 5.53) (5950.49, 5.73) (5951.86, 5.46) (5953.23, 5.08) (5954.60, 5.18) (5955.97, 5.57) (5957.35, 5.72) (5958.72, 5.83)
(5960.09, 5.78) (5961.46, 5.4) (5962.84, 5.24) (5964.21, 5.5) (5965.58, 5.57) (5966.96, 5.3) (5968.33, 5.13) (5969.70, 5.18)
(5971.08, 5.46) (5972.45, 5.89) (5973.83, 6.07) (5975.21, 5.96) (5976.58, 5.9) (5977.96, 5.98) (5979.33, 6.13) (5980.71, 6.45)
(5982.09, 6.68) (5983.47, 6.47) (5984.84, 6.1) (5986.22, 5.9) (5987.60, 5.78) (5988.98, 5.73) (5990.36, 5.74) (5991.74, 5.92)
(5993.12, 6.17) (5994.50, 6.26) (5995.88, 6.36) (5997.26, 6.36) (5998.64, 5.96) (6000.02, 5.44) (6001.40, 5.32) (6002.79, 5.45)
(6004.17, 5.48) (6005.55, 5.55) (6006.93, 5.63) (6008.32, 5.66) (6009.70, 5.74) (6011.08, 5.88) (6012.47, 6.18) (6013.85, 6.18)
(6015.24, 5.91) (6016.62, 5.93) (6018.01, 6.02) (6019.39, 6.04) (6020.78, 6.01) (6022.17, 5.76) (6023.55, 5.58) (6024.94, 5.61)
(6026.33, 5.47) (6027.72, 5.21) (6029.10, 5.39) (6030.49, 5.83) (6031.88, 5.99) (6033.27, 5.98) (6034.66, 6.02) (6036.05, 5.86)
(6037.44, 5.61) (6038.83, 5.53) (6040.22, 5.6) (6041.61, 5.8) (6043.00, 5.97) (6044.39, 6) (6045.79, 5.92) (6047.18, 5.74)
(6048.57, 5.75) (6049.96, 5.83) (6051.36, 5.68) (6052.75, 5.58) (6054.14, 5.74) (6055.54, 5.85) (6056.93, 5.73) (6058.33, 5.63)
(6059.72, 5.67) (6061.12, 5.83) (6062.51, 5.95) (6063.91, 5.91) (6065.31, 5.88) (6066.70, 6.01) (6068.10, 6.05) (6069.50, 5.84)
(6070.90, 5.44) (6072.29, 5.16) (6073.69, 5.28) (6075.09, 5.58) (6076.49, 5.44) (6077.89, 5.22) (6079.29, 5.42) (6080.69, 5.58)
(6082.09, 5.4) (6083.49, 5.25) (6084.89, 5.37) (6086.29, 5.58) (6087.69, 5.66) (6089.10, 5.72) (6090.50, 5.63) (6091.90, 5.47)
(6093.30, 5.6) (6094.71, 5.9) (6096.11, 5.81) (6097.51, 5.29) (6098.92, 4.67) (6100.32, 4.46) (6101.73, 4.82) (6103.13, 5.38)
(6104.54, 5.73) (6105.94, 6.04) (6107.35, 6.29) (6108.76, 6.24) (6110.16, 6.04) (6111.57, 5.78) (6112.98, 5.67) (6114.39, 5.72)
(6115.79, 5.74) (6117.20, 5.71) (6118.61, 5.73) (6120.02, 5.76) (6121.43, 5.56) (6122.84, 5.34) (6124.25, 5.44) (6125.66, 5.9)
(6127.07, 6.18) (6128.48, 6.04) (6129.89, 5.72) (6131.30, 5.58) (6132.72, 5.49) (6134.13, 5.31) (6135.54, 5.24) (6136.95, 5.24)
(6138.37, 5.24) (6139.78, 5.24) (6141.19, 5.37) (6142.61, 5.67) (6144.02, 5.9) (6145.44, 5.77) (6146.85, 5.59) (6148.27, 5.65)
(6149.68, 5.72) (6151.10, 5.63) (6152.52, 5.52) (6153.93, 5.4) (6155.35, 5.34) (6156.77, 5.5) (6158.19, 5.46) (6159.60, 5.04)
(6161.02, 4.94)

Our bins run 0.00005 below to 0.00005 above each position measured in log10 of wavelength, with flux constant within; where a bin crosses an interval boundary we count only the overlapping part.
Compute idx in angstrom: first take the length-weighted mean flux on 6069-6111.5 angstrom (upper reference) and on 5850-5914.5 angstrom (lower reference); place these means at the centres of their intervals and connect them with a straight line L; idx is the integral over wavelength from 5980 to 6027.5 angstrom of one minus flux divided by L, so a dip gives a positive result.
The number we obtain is -3.5 angstrom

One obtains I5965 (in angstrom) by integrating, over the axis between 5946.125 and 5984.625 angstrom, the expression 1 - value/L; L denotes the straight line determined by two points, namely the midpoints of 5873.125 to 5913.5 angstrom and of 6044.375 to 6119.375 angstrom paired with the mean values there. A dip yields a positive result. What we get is -1.6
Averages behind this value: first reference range 5.37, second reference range 5.63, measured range 5.7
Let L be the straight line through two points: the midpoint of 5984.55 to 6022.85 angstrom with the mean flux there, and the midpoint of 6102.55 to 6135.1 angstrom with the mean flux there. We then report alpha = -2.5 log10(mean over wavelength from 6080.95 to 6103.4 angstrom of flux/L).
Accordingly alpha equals 0.08 mag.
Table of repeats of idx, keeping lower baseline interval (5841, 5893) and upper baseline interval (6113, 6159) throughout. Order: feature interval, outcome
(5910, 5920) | 0.3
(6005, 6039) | -1.0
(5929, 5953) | -0.7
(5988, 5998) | -0.8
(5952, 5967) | 0.4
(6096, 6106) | 0.7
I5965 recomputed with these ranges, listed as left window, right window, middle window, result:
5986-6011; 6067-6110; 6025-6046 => -0.2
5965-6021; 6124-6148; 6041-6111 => 0.9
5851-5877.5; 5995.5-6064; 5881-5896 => 2.6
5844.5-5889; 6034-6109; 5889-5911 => 2.3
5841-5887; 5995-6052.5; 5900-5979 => 0.8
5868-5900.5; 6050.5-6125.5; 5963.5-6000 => -3.1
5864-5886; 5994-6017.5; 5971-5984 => -0.6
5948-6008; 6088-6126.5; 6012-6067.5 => -1.2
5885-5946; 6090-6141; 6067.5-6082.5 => 0.2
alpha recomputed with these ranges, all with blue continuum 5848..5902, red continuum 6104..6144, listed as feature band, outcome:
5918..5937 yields -0.09 mag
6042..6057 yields -0.04 mag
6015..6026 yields -0.05 mag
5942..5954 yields -0.03 mag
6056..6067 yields -0.04 mag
